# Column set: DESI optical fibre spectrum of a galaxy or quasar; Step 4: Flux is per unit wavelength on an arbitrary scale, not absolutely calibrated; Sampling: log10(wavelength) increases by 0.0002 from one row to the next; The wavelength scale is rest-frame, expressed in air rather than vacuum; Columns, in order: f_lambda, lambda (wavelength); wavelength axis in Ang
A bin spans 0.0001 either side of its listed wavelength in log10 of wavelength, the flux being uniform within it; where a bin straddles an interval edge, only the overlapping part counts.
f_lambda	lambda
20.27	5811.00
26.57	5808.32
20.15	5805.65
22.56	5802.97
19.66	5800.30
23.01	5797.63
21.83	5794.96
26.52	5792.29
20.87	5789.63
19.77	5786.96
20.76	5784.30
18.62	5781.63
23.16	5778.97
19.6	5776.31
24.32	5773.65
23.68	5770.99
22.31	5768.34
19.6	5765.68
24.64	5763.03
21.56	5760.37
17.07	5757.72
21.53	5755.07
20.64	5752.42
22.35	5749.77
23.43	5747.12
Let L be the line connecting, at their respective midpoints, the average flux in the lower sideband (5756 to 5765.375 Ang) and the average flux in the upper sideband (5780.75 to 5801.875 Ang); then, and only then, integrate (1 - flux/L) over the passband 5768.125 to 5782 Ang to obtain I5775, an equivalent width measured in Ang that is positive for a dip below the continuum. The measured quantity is -0.6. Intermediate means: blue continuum 20.9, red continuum 21.5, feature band 22.2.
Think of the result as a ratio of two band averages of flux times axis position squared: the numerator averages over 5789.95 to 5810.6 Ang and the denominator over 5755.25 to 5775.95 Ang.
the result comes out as 1.05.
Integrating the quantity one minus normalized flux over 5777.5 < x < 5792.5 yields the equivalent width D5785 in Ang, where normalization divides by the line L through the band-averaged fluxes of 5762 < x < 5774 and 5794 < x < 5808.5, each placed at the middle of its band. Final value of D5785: 0.8 Ang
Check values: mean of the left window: 22.8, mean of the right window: 22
